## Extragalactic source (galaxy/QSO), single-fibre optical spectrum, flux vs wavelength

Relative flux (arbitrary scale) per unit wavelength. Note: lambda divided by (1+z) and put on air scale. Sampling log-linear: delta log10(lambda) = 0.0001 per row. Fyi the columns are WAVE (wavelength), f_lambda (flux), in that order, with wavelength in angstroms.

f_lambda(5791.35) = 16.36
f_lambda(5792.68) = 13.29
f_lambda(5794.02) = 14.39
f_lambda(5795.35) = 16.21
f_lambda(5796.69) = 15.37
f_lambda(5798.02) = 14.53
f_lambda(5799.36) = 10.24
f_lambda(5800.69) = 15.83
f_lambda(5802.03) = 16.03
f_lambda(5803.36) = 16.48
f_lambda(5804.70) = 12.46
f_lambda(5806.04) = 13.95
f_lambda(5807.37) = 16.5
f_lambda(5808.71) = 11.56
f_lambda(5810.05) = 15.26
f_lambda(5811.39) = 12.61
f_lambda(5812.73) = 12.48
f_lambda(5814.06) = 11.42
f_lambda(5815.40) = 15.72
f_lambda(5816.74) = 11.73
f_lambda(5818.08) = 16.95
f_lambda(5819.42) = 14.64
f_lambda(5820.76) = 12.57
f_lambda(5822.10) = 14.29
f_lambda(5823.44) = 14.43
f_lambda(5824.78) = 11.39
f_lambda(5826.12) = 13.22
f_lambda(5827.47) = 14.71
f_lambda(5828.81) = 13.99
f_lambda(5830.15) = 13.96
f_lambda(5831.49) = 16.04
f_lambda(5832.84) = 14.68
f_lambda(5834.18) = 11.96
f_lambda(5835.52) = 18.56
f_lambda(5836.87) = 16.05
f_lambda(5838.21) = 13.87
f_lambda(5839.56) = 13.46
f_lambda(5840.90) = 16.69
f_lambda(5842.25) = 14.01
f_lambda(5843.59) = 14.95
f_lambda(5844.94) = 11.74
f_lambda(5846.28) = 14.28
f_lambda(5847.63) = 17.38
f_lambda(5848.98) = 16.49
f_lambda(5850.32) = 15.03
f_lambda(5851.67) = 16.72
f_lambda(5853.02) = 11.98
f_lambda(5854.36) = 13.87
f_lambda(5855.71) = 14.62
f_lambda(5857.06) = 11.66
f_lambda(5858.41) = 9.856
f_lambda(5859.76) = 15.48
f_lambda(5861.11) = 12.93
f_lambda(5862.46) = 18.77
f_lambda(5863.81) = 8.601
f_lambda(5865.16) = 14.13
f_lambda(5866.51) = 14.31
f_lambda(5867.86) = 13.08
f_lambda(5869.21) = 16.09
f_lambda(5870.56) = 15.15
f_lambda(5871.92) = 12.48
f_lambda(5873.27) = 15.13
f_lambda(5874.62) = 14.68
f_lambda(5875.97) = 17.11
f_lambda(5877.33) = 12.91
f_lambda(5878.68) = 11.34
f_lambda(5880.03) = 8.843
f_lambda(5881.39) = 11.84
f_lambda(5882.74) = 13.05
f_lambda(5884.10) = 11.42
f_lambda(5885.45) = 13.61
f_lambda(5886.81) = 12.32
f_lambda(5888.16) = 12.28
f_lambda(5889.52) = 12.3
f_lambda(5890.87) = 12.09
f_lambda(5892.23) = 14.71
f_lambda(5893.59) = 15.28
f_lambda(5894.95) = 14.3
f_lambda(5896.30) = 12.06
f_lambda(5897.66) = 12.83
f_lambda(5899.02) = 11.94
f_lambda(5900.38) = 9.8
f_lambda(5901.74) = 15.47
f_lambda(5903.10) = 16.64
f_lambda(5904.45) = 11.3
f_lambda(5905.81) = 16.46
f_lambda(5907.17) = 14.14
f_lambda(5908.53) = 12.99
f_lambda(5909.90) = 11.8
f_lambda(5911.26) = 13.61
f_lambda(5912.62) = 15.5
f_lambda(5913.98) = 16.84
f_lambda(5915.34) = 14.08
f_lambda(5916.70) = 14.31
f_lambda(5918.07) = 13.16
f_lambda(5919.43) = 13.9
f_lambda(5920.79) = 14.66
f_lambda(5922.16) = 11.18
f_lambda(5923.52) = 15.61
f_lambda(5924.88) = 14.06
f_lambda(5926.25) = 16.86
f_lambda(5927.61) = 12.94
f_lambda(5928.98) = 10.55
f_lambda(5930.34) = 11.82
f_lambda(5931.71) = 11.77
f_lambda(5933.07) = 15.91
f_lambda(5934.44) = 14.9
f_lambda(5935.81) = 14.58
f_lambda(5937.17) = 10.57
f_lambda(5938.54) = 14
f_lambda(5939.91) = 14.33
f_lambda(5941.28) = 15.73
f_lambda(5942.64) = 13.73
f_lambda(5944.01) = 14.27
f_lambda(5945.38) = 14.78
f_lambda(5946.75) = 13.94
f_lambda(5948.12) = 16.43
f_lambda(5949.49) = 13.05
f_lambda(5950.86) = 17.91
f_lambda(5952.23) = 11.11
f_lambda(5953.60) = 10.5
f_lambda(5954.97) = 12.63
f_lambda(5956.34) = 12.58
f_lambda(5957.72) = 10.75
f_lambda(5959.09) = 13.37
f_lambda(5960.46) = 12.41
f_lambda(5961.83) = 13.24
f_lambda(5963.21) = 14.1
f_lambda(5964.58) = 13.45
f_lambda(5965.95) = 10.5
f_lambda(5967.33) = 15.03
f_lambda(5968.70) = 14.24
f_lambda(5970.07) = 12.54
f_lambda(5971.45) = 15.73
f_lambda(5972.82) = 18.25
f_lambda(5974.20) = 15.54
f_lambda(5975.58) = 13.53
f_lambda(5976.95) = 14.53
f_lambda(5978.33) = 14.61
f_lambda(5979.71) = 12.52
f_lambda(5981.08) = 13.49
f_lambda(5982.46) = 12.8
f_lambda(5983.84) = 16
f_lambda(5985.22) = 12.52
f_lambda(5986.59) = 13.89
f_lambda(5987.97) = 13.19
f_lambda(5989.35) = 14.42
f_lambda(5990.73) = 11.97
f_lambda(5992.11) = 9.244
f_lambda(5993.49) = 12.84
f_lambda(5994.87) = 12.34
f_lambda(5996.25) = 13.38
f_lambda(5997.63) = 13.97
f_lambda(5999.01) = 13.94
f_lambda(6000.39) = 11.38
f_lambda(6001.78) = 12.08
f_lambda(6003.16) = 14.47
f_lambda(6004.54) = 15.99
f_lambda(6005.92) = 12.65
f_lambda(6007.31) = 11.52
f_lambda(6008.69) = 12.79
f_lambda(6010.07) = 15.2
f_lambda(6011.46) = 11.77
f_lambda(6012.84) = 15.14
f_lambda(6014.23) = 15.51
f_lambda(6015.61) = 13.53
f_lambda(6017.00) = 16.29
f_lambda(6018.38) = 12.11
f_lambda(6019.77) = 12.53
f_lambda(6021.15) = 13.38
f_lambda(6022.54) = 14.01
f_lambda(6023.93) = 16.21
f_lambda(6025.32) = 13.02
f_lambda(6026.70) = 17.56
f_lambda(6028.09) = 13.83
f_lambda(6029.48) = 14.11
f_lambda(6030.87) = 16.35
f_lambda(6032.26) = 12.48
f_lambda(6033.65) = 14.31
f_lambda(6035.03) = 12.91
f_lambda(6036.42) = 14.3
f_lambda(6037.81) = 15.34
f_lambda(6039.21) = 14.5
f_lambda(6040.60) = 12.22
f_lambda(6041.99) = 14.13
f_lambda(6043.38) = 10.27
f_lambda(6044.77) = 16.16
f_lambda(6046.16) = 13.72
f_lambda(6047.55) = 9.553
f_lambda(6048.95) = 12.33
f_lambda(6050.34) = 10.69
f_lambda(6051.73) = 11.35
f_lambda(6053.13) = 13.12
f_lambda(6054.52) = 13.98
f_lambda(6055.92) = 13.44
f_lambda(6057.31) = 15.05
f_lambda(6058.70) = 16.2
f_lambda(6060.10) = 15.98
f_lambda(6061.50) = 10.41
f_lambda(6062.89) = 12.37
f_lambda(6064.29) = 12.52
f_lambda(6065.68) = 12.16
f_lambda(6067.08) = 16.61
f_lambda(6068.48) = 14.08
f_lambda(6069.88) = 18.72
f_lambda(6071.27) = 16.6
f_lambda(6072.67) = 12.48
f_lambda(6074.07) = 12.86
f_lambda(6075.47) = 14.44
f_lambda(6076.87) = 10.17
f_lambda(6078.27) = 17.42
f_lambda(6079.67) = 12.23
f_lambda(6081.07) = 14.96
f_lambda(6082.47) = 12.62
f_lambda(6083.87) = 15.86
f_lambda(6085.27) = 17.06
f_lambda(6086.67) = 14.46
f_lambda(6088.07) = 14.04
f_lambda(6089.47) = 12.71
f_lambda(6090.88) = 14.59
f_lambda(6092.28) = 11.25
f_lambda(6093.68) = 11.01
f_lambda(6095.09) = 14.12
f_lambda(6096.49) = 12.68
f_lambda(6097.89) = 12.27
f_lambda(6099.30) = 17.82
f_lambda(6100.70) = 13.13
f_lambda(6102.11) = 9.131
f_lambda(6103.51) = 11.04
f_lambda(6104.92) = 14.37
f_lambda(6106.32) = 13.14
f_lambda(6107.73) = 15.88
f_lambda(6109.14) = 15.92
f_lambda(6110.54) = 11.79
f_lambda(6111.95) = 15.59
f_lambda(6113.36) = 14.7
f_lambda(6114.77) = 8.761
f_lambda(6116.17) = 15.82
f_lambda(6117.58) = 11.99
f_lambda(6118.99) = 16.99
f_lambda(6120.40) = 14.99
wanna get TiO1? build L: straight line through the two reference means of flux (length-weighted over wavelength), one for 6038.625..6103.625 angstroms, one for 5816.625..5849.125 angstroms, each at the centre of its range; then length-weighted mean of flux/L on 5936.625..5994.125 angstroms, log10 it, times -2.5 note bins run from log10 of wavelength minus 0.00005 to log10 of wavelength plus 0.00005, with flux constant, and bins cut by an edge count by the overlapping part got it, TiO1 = 0.03 mag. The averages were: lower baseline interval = 14.5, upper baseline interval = 13.5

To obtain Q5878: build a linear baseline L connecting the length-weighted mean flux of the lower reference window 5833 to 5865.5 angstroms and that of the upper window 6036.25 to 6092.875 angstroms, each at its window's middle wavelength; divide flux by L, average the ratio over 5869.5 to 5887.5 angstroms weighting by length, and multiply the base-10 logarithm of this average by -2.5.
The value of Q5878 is 0.09 mag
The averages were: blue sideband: 14.3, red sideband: 13.7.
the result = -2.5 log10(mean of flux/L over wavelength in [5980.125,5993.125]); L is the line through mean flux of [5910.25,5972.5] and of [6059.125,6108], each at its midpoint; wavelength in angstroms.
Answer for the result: 0.06 mag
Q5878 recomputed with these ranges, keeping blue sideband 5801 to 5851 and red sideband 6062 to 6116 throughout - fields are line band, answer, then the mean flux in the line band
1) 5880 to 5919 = 0.066 mag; 13.4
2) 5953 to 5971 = 0.103 mag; 12.8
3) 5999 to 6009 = 0.072 mag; 13.1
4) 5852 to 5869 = 0.068 mag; 13.4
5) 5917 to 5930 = 0.040 mag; 13.6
